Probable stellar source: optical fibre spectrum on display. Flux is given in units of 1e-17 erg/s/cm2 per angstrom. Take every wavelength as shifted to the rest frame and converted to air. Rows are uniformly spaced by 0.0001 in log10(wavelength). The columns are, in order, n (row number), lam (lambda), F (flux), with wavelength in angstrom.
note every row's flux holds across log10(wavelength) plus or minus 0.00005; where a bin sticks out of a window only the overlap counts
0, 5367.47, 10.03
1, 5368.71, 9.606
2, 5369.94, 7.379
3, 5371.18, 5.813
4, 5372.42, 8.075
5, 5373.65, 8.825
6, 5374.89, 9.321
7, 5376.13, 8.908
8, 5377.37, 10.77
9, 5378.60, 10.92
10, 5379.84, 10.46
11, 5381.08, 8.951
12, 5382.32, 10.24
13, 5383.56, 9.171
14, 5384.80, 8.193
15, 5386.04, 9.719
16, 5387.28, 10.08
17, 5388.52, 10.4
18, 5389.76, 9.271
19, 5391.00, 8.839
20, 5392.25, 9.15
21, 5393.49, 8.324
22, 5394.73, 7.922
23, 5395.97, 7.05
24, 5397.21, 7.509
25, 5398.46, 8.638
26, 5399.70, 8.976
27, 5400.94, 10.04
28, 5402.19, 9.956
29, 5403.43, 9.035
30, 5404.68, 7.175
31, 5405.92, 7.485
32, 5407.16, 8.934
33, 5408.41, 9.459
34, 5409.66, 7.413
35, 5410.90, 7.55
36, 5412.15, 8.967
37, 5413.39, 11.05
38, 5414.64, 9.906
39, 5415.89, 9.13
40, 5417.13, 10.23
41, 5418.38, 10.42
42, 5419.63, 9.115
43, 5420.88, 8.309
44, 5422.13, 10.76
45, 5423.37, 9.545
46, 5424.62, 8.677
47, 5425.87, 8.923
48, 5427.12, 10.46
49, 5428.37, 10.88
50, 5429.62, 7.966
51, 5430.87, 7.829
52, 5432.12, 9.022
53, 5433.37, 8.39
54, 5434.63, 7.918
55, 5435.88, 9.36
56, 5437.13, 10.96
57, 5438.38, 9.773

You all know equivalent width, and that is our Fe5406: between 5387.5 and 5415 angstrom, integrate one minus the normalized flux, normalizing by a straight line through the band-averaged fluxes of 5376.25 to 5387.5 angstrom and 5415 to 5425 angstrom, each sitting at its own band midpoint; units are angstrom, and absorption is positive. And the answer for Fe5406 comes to 2.5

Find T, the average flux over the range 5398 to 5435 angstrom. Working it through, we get 9.08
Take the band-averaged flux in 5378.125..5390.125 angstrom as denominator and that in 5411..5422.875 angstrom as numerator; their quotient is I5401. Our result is 0.99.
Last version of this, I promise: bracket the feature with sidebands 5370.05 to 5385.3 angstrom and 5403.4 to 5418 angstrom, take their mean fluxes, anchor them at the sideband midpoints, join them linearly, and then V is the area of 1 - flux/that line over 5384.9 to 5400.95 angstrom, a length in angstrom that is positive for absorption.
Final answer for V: 0.3 angstrom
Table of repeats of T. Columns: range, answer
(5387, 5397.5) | 8.72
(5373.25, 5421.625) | 9.13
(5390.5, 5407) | 8.48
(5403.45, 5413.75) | 8.47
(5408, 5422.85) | 9.36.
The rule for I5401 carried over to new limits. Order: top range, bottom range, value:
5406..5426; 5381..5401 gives 1.03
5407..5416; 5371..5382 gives 0.97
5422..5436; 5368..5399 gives 1.02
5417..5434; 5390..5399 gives 1.13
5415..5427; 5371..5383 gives 1.02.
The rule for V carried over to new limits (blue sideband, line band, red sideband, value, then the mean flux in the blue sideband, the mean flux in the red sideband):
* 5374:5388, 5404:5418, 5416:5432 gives 0.91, 9.69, 9.41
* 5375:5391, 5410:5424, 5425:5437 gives -0.40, 9.71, 9.04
